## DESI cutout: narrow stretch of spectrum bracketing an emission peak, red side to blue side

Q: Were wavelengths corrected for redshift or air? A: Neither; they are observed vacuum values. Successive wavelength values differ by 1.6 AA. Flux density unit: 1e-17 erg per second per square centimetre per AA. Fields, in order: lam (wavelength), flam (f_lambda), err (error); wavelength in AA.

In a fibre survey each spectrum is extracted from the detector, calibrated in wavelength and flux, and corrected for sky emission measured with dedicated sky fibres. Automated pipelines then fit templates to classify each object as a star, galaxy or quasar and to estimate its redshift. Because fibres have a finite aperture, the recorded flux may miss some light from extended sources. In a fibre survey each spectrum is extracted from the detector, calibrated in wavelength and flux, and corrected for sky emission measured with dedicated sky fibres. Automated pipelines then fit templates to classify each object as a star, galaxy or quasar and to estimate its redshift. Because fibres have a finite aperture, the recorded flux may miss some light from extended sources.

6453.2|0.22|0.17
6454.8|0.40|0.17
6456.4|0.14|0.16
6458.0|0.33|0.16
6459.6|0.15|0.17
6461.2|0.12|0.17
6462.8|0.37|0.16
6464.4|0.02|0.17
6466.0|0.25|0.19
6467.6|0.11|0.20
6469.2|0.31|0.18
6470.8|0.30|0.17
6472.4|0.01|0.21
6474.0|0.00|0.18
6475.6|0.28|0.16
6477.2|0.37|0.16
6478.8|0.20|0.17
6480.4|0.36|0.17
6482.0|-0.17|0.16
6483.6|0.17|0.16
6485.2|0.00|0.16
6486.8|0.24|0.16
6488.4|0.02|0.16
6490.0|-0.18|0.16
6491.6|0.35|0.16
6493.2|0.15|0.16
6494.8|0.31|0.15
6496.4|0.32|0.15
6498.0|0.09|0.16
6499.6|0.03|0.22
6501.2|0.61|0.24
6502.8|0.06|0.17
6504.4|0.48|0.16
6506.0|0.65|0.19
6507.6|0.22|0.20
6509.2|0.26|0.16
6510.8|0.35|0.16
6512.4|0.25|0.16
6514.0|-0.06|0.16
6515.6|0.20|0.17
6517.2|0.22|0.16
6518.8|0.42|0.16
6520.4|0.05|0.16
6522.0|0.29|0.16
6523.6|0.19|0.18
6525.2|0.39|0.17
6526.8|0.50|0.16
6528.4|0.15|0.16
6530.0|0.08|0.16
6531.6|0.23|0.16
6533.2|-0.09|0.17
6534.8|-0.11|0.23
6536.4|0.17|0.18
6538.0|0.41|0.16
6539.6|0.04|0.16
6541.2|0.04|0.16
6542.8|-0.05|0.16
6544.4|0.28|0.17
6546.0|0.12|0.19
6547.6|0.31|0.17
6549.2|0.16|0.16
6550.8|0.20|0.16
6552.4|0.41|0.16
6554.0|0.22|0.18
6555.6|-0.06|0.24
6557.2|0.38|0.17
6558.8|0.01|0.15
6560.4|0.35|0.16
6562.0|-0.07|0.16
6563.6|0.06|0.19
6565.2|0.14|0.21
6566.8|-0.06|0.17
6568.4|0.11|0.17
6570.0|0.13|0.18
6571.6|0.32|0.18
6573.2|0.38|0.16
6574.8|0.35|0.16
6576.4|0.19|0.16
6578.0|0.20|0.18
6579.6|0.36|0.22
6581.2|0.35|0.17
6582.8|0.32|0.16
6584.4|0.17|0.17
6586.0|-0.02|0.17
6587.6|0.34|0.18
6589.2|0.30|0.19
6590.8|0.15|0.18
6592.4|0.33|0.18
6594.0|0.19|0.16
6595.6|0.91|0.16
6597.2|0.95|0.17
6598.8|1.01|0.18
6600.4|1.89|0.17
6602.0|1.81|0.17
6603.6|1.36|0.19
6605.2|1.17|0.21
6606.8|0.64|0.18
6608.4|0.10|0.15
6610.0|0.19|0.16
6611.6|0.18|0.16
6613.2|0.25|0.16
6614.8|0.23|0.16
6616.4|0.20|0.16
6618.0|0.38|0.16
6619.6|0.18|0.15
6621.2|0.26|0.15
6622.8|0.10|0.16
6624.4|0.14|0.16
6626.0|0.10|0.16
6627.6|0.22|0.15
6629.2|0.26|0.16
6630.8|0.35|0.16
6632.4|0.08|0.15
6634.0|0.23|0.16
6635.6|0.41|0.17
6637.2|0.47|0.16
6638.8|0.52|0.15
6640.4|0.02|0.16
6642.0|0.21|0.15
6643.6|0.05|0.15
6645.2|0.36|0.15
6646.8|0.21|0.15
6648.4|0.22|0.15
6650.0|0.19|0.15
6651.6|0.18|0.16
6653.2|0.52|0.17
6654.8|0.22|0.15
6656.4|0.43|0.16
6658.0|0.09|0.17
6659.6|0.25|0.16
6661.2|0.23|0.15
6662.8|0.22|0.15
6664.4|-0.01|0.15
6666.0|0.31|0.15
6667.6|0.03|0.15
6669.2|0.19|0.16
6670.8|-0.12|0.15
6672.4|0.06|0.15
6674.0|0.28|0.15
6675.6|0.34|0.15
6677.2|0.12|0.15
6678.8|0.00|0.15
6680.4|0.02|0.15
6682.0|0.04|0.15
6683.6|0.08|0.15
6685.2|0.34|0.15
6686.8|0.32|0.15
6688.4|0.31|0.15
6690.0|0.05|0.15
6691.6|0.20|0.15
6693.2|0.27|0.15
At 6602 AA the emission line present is [O II] 3727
